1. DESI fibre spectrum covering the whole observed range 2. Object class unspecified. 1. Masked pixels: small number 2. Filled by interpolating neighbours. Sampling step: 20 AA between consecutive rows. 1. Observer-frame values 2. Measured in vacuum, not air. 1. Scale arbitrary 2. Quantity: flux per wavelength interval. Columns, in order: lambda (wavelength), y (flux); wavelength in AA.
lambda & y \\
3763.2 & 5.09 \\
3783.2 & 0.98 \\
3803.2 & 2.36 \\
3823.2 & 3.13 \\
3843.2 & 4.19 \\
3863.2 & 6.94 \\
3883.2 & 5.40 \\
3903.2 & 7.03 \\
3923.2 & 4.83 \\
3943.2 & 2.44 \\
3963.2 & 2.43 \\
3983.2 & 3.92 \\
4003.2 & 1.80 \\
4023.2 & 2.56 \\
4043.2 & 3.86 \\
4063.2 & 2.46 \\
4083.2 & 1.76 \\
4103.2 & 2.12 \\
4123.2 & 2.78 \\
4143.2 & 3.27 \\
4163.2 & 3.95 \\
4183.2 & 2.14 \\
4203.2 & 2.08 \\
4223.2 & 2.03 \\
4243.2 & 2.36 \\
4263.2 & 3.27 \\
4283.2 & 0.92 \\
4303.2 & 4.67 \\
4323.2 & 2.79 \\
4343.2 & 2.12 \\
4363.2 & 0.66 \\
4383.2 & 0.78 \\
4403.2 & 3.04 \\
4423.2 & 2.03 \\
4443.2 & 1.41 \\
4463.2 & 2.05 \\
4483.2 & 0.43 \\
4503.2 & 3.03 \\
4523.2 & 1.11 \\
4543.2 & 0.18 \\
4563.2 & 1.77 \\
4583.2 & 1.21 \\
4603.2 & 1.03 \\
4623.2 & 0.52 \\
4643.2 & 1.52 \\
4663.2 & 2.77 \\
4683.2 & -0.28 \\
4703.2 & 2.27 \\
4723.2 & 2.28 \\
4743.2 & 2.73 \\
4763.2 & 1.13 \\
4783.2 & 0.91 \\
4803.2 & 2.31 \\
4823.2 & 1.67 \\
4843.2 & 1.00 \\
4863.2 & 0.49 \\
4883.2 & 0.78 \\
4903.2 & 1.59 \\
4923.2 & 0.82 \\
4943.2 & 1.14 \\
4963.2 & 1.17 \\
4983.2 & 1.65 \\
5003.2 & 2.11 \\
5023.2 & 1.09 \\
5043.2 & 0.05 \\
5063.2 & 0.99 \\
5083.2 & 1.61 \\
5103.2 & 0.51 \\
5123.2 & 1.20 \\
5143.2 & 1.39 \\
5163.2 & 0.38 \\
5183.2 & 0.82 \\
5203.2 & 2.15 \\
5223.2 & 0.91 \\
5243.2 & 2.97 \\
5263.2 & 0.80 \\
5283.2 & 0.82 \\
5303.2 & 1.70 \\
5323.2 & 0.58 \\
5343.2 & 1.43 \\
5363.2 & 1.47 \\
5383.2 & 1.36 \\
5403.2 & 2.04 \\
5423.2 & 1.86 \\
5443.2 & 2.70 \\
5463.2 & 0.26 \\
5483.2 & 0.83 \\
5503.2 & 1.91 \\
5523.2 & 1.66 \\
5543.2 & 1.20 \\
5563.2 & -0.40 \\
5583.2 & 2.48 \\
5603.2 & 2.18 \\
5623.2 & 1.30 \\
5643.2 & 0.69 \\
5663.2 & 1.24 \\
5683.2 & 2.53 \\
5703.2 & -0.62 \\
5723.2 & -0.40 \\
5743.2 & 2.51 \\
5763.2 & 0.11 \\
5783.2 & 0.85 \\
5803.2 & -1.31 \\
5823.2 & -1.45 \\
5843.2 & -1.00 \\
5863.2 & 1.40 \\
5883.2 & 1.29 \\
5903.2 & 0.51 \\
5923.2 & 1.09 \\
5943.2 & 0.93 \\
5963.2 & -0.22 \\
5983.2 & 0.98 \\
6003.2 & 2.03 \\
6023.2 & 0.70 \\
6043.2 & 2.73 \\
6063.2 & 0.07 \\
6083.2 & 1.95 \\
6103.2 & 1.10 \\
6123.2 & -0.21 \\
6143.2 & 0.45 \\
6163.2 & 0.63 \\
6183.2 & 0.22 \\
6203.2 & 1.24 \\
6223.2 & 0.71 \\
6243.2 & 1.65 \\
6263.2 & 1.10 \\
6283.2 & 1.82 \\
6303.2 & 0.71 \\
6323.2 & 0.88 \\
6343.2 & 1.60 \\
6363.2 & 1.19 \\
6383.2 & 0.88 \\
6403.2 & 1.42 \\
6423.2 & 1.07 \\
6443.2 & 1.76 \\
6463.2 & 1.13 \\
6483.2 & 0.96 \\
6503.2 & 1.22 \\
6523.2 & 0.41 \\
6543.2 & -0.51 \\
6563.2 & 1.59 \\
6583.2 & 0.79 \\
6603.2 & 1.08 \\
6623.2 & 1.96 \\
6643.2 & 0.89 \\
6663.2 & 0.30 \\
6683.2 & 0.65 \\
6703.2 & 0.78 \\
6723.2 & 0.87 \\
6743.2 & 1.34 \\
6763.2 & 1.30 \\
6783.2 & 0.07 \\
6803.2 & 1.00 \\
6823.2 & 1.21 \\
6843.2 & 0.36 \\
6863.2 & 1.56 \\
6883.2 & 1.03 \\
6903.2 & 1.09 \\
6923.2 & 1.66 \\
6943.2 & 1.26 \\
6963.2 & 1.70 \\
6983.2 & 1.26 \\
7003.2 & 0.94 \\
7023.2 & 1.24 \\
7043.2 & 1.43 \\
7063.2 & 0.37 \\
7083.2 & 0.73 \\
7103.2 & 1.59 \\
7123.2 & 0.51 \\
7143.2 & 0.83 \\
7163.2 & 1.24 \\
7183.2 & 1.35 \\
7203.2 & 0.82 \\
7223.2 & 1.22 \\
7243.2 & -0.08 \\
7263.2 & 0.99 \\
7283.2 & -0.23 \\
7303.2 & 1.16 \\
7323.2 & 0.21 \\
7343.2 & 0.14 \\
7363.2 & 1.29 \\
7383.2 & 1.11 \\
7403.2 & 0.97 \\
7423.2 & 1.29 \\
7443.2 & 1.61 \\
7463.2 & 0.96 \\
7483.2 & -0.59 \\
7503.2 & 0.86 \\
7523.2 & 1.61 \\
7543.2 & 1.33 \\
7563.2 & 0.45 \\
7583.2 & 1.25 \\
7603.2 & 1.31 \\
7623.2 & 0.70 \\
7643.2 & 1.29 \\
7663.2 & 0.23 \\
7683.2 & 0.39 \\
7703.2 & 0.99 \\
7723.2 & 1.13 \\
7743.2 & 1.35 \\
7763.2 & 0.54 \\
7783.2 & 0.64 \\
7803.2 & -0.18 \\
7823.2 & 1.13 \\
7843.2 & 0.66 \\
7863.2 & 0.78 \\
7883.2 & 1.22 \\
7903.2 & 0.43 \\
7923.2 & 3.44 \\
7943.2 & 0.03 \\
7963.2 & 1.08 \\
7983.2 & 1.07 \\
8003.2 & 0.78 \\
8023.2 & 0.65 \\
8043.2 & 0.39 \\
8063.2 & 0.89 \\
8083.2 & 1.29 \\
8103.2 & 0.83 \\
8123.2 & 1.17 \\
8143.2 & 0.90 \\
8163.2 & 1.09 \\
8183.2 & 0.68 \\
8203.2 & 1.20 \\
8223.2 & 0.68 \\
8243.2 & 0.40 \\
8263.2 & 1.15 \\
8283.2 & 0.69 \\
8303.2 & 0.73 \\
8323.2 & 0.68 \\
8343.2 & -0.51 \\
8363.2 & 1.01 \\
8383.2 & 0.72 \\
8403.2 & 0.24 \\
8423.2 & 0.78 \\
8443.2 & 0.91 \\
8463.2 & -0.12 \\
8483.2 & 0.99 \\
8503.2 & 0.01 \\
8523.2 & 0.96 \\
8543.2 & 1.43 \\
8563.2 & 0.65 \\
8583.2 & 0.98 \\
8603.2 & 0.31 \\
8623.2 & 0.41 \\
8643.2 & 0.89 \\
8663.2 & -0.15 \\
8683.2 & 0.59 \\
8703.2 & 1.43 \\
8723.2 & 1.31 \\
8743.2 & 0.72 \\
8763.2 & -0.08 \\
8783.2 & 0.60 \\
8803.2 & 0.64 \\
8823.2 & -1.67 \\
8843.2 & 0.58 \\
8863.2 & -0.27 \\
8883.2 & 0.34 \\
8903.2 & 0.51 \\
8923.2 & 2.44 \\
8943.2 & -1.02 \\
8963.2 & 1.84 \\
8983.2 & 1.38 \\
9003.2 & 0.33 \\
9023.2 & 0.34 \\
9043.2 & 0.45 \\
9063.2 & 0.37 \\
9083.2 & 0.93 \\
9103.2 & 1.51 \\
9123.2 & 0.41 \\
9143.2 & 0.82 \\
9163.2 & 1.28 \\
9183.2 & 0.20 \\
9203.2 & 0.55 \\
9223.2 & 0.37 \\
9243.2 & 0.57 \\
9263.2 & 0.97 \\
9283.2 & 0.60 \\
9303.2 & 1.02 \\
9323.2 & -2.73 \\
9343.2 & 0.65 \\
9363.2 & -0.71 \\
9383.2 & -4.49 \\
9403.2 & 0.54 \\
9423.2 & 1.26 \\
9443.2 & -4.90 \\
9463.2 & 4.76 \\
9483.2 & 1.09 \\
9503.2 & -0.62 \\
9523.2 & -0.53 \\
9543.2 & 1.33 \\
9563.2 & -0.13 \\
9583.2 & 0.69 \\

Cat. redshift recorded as 1.54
